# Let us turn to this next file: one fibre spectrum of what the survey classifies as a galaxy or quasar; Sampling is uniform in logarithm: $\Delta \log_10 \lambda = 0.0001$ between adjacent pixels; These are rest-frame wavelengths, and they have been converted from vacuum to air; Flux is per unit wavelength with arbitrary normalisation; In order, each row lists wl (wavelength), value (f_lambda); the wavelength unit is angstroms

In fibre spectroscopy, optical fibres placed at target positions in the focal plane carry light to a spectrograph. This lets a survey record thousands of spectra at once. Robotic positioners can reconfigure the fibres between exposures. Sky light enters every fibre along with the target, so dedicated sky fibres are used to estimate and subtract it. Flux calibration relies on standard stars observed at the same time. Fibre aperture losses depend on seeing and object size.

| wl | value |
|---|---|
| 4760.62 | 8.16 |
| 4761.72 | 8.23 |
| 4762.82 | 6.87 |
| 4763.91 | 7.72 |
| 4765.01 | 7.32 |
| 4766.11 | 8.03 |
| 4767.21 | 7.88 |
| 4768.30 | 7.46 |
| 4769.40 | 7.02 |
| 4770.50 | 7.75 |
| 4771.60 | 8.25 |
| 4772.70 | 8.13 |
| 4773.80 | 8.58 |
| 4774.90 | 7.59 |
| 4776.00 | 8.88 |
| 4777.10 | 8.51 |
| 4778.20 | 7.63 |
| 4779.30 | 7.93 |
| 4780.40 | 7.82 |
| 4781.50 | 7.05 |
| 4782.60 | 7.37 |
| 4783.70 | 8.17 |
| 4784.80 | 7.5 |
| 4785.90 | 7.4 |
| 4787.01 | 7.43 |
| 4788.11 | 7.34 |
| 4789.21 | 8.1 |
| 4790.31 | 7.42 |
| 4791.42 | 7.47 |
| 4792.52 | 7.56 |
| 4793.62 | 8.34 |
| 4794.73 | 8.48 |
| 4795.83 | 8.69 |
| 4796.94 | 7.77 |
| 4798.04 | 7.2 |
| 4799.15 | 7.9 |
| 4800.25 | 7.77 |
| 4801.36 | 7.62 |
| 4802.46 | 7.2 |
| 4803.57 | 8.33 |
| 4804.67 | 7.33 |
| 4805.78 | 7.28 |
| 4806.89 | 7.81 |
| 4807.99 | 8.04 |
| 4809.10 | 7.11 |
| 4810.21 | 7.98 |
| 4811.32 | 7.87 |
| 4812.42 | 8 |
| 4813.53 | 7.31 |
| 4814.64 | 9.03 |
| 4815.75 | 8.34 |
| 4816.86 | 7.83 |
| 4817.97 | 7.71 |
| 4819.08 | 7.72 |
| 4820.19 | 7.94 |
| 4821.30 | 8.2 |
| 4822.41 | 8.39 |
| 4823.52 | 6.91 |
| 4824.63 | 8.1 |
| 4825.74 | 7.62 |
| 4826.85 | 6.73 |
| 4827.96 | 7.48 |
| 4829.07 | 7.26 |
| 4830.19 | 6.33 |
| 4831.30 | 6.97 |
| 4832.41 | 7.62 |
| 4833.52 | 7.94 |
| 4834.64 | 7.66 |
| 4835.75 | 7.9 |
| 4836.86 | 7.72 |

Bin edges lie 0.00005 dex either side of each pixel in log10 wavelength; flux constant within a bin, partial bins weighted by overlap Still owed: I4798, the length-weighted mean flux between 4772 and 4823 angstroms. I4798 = 7.85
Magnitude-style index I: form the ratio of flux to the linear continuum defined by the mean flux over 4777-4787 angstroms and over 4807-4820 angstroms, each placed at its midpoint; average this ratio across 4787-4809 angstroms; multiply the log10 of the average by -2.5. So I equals 0.004 mag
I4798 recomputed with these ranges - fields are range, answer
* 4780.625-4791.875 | 7.53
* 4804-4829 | 7.76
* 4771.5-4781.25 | 8.11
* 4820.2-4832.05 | 7.43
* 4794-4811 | 7.77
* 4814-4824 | 8.01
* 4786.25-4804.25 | 7.78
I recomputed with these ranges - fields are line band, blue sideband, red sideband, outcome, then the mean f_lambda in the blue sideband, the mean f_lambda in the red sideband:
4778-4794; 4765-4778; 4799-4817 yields 0.04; 7.96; 7.81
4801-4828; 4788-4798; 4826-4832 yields -0.06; 7.9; 7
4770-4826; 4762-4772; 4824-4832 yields -0.06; 7.59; 7.22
